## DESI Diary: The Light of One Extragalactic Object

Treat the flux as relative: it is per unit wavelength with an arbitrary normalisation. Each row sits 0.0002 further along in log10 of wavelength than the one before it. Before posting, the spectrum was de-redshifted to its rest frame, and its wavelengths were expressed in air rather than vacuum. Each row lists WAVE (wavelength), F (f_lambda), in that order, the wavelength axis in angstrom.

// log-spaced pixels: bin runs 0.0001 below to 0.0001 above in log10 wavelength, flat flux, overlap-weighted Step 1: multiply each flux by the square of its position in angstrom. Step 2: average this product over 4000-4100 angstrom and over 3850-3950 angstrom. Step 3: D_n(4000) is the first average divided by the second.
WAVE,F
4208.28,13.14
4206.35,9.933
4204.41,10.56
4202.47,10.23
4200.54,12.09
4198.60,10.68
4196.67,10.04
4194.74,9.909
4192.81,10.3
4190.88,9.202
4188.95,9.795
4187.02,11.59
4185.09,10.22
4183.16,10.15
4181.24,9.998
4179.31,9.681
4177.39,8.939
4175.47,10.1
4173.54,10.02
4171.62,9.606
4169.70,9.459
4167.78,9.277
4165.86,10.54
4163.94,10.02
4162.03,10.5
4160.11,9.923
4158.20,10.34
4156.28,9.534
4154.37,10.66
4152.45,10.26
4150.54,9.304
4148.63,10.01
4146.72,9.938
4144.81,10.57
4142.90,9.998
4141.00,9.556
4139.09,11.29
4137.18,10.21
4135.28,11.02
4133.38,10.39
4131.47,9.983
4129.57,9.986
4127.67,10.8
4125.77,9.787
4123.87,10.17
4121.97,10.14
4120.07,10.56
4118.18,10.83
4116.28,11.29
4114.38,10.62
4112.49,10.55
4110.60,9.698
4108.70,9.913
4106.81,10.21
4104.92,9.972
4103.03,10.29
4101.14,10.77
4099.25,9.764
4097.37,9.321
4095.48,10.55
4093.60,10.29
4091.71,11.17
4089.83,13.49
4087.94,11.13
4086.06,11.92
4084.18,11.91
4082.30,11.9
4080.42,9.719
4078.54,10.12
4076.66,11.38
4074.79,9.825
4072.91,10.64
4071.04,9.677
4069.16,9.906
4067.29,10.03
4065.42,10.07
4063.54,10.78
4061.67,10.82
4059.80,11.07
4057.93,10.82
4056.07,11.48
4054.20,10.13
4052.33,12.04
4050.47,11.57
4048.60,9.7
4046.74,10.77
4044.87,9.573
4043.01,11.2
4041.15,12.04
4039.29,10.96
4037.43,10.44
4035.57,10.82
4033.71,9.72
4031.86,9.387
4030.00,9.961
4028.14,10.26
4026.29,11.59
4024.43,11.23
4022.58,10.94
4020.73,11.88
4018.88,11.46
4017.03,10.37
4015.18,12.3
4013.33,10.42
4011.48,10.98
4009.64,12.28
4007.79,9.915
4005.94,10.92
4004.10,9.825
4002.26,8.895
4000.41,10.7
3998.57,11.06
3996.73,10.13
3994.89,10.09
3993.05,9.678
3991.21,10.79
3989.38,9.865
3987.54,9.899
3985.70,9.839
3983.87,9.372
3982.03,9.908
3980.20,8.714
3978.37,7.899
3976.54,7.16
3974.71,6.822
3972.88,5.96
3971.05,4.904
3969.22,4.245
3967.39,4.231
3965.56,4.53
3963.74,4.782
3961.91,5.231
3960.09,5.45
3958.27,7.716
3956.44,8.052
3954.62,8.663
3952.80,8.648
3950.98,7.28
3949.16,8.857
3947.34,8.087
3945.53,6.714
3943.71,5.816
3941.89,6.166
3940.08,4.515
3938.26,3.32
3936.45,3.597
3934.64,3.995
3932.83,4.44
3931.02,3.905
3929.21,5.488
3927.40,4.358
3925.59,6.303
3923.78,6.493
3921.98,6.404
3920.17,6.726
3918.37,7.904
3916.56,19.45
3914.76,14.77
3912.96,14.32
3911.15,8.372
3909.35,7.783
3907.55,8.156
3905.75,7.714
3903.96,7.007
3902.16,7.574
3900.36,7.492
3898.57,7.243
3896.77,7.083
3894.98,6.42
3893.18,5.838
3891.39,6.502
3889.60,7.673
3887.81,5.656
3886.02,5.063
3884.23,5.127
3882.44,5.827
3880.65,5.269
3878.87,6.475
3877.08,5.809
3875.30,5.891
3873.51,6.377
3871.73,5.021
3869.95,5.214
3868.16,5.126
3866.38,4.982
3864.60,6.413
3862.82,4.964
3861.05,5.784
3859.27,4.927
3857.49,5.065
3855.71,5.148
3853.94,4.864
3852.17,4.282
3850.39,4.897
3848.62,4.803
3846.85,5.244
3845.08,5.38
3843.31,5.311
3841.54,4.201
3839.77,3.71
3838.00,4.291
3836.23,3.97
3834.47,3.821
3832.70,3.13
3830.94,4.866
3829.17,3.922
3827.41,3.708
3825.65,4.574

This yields 1.8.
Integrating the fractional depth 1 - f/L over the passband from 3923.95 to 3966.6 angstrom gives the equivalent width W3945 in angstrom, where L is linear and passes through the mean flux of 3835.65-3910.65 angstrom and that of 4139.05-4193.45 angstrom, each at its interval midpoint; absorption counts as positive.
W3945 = 5.7 angstrom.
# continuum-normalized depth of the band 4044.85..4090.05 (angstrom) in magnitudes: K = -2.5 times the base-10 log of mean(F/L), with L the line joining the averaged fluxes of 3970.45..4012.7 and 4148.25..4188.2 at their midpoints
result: -0.12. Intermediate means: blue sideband 9.42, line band 10.8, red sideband 10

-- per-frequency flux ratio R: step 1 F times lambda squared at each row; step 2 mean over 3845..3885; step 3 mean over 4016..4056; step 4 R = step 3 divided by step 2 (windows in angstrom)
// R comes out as 2.2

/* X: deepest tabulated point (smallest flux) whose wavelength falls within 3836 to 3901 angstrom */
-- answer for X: 3.71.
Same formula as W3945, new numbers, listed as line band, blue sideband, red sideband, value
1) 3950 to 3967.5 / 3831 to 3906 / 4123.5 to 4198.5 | 0.86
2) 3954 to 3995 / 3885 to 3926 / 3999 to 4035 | 9.55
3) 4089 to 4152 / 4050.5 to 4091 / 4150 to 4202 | 0.93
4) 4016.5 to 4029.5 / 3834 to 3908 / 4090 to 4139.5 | -3.73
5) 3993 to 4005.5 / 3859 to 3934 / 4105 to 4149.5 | -2.51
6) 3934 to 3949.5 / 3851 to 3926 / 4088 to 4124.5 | 4.43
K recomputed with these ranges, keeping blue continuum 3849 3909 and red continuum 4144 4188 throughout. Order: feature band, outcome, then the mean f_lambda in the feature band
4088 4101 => -0.20 mag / 10.8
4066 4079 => -0.18 mag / 10.2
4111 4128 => -0.12 mag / 10.5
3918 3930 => 0.07 mag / 6.17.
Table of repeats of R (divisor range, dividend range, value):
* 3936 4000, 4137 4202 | 1.50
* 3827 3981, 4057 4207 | 1.87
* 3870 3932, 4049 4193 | 1.60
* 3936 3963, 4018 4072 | 1.70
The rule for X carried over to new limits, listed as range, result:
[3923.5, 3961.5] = 3.32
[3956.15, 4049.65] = 4.231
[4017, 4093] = 9.387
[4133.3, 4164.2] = 9.304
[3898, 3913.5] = 7.007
